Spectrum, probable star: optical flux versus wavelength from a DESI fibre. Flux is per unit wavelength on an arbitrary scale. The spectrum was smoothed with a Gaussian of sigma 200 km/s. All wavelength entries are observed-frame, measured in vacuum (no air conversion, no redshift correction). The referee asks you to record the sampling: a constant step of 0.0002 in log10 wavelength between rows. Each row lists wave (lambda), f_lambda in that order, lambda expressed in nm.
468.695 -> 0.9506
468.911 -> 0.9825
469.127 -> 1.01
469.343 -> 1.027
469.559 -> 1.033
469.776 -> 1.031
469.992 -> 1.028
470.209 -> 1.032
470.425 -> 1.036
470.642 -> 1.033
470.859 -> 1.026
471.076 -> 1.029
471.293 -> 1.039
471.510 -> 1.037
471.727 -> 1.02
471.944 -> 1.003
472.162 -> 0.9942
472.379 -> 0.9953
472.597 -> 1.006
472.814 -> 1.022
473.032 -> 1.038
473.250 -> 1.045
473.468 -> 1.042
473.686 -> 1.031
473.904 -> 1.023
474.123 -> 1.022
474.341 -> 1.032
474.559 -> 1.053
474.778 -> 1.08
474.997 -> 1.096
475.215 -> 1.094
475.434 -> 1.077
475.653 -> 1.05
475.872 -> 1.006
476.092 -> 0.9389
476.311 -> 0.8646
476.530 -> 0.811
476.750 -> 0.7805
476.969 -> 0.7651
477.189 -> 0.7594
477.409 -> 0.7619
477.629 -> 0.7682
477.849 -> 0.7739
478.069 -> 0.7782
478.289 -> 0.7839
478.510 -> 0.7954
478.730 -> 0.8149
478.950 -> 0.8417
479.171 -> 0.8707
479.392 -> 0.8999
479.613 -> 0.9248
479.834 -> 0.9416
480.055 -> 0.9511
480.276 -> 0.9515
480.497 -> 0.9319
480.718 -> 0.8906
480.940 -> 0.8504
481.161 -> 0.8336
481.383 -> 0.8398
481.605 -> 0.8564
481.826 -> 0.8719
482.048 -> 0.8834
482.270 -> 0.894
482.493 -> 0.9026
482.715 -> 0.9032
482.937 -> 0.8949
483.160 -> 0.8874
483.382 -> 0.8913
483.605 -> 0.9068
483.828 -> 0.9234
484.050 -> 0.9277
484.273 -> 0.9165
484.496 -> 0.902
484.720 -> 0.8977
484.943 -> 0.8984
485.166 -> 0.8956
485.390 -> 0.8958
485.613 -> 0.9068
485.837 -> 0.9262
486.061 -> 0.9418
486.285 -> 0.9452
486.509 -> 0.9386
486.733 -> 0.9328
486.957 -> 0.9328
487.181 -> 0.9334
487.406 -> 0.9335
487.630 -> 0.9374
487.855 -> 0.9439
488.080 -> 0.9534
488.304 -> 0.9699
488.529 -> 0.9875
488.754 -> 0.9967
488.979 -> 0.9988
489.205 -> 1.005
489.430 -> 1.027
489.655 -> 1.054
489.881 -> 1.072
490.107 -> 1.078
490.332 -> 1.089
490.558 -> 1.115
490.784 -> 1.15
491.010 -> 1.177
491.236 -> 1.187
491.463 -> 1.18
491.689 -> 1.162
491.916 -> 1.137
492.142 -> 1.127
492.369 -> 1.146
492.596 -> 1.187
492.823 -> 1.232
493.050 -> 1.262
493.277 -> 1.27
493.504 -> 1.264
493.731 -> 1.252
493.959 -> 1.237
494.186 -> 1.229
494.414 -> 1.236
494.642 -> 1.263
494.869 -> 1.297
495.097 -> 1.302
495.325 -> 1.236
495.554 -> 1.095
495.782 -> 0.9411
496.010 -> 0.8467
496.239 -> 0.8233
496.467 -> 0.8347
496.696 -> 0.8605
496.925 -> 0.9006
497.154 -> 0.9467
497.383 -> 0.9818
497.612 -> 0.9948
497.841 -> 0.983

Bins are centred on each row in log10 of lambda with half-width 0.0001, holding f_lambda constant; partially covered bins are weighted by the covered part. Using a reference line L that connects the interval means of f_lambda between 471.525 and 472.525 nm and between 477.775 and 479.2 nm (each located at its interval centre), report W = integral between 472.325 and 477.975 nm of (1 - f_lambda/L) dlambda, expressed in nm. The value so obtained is -0.29 nm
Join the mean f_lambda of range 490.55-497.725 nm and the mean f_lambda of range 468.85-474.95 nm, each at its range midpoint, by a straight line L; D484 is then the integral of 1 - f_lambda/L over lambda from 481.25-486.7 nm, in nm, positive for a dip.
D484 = 0.89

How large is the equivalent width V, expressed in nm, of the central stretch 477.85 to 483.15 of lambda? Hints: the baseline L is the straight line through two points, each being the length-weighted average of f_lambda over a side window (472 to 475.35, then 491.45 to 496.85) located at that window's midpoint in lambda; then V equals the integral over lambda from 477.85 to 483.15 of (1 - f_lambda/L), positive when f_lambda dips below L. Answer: 0.99 nm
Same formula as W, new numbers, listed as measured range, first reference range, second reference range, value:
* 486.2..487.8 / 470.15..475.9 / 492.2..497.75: 0.216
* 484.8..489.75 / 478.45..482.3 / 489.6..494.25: 0.486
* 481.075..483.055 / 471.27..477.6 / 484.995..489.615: 0.177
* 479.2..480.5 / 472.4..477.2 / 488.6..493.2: 0.126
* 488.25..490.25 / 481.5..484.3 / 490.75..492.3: 0.123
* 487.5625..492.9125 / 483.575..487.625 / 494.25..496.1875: -0.266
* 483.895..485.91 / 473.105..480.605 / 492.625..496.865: 0.219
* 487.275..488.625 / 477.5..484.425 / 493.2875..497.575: 0.033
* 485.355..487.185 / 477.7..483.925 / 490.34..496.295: 0.134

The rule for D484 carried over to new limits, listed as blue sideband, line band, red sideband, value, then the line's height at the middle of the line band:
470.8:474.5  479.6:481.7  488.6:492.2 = 0.32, 1.06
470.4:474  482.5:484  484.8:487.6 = 0.07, 0.945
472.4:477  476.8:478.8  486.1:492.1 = 0.45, 1.01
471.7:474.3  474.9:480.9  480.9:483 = 0.35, 0.94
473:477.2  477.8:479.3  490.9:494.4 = 0.32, 1.03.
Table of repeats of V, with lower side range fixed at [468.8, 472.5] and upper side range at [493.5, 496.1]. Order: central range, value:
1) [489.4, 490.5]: 0.077 nm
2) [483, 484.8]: 0.330 nm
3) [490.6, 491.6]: -0.010 nm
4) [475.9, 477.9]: 0.472 nm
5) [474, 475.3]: -0.018 nm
